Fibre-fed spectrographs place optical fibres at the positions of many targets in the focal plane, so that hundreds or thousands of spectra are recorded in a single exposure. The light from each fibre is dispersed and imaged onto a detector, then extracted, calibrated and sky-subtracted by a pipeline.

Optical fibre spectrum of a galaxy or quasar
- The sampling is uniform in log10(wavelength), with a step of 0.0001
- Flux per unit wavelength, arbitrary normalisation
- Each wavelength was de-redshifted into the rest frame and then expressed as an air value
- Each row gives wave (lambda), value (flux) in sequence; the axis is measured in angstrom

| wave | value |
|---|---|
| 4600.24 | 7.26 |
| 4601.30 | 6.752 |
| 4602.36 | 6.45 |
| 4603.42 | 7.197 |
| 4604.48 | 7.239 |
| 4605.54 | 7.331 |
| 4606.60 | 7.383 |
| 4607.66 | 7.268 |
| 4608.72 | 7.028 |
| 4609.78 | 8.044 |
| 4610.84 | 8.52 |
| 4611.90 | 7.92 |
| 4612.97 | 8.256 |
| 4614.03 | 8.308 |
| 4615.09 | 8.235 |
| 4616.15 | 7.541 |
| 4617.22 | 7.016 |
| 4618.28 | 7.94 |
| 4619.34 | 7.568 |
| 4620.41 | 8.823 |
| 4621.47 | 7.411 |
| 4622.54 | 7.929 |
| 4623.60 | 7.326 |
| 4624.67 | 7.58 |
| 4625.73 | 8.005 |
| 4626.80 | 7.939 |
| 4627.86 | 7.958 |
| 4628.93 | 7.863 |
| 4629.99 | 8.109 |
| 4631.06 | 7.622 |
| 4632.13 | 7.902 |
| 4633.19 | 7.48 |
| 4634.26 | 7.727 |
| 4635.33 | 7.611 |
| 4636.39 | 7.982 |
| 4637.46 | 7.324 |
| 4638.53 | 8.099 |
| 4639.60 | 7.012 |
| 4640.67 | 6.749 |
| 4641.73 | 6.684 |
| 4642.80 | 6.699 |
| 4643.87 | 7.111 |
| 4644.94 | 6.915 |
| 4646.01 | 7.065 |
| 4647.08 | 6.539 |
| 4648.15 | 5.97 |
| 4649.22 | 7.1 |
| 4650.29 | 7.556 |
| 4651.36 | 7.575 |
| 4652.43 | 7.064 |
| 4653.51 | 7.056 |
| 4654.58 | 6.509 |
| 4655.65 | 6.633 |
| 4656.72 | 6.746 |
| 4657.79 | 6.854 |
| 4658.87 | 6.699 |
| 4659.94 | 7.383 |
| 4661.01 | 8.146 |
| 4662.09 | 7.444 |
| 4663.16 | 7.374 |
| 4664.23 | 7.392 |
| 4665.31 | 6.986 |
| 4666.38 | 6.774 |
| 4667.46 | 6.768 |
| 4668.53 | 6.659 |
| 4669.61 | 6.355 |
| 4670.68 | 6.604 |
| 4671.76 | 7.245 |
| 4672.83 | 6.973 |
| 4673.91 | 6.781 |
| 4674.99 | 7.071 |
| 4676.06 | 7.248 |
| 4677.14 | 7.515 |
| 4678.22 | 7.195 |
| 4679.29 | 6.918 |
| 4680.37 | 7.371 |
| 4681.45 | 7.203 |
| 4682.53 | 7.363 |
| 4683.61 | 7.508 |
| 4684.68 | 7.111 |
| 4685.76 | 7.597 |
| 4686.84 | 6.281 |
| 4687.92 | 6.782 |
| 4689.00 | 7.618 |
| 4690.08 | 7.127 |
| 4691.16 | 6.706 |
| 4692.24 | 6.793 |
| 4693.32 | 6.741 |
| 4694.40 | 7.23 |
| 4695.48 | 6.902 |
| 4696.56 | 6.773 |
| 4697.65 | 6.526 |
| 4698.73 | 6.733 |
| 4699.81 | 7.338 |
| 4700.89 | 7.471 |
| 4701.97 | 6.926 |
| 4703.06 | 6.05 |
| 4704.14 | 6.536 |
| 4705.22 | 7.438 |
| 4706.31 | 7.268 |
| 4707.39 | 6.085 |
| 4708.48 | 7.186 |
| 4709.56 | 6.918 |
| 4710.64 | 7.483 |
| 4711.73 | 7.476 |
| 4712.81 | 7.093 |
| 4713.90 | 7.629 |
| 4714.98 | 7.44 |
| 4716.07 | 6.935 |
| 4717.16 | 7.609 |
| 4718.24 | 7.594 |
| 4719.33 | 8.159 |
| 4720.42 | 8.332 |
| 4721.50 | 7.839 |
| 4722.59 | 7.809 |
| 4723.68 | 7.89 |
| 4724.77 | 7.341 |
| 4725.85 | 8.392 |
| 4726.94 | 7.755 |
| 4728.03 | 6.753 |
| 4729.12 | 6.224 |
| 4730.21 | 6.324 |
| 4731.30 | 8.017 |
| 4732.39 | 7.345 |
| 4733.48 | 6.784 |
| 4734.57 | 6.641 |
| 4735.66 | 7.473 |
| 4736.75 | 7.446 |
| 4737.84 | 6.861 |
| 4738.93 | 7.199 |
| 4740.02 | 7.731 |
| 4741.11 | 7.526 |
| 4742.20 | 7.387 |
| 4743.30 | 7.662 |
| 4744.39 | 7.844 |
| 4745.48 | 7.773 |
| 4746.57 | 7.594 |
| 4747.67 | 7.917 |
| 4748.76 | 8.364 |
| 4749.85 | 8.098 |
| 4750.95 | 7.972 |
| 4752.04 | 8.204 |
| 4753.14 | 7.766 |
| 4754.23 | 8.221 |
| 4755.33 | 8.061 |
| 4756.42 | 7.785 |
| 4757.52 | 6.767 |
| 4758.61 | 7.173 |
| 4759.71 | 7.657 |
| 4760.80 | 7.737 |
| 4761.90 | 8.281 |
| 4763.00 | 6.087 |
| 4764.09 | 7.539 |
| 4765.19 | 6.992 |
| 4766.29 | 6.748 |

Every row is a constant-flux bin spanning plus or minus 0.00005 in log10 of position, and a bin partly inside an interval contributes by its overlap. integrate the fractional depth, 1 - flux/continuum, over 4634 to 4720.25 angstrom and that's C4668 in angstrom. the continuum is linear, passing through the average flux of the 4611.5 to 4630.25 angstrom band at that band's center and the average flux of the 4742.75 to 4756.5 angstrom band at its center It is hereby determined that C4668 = 8.9 angstrom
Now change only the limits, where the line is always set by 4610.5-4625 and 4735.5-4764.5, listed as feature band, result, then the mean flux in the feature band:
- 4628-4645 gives 0.8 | 7.46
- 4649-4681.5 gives 3.0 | 7.07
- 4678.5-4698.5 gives 1.9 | 7.03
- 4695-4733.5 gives 2.3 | 7.24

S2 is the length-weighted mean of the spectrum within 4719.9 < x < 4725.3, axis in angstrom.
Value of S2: 7.84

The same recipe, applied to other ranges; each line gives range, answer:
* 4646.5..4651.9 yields 6.95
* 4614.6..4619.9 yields 7.66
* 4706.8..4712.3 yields 7.04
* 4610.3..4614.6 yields 8.25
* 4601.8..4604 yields 6.83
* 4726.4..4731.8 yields 7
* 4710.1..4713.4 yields 7.35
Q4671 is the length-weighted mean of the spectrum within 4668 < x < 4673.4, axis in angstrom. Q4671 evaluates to 6.76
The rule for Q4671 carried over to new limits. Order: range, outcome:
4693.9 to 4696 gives 7.07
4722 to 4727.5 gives 7.83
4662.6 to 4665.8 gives 7.26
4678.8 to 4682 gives 7.15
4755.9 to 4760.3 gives 7.35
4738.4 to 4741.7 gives 7.5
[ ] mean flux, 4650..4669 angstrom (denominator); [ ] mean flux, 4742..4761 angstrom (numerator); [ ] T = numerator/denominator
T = 1.10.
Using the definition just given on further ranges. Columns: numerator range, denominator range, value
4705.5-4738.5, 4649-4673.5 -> 1.04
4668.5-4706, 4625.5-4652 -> 0.95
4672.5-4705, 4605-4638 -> 0.90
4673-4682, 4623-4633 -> 0.92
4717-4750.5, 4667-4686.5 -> 1.07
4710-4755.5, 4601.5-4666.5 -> 1.02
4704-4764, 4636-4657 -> 1.07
